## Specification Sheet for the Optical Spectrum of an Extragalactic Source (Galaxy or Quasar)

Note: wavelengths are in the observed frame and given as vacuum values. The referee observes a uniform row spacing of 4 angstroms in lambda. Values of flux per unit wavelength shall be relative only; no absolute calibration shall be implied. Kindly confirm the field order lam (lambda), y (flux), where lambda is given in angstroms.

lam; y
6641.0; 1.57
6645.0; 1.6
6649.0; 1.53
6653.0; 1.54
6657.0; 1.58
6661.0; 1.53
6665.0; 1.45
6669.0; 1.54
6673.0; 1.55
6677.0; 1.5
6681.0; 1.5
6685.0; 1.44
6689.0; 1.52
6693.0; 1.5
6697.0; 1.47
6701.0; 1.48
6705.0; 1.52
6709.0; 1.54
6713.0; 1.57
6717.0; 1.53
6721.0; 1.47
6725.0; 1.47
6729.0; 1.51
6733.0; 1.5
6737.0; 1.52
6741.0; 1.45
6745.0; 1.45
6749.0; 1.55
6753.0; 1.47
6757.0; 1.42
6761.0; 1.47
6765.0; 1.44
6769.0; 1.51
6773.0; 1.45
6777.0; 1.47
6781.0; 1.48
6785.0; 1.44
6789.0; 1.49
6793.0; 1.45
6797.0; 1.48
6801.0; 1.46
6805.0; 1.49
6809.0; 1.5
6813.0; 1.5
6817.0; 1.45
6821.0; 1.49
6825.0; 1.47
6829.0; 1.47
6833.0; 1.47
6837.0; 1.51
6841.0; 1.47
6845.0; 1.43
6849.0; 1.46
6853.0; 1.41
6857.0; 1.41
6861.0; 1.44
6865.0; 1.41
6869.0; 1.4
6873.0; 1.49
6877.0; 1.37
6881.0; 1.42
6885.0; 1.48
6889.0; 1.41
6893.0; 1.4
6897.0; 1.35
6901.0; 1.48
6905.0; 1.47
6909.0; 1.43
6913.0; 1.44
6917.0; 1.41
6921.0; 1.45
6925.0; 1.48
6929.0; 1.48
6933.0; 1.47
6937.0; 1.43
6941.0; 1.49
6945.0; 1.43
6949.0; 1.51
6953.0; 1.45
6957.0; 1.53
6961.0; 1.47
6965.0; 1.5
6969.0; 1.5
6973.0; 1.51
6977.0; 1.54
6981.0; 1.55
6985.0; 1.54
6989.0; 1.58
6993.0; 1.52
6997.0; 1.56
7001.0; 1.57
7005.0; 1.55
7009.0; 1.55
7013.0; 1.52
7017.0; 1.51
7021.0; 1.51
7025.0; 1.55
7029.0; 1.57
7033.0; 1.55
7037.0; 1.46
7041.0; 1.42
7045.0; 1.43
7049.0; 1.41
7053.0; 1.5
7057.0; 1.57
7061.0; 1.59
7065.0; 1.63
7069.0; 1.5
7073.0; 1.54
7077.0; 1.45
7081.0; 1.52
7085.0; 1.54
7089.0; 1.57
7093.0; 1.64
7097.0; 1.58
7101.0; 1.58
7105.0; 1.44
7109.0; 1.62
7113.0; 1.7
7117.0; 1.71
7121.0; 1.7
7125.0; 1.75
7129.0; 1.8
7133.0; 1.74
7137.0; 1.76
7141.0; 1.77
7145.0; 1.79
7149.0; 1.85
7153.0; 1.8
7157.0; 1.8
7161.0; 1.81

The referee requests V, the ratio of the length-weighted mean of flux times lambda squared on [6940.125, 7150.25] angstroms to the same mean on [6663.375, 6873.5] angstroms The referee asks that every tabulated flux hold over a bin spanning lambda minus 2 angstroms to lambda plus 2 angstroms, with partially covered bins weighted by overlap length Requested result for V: 1.15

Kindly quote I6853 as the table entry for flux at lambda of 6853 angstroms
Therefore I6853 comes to 1.41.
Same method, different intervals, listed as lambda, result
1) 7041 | 1.42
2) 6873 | 1.49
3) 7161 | 1.81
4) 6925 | 1.48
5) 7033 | 1.55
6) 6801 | 1.46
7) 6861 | 1.44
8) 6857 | 1.41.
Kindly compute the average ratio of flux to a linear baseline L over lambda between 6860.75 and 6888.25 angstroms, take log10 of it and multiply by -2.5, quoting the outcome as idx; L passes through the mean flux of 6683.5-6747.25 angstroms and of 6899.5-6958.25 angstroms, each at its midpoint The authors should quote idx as 0.032 mag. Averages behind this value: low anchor 1.5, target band 1.43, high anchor 1.46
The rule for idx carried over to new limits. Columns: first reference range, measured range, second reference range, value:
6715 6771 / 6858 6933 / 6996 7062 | 0.049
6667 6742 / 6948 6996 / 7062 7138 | 0.044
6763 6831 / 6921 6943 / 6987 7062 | 0.024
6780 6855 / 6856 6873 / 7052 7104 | 0.045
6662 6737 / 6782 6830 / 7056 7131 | 0.041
